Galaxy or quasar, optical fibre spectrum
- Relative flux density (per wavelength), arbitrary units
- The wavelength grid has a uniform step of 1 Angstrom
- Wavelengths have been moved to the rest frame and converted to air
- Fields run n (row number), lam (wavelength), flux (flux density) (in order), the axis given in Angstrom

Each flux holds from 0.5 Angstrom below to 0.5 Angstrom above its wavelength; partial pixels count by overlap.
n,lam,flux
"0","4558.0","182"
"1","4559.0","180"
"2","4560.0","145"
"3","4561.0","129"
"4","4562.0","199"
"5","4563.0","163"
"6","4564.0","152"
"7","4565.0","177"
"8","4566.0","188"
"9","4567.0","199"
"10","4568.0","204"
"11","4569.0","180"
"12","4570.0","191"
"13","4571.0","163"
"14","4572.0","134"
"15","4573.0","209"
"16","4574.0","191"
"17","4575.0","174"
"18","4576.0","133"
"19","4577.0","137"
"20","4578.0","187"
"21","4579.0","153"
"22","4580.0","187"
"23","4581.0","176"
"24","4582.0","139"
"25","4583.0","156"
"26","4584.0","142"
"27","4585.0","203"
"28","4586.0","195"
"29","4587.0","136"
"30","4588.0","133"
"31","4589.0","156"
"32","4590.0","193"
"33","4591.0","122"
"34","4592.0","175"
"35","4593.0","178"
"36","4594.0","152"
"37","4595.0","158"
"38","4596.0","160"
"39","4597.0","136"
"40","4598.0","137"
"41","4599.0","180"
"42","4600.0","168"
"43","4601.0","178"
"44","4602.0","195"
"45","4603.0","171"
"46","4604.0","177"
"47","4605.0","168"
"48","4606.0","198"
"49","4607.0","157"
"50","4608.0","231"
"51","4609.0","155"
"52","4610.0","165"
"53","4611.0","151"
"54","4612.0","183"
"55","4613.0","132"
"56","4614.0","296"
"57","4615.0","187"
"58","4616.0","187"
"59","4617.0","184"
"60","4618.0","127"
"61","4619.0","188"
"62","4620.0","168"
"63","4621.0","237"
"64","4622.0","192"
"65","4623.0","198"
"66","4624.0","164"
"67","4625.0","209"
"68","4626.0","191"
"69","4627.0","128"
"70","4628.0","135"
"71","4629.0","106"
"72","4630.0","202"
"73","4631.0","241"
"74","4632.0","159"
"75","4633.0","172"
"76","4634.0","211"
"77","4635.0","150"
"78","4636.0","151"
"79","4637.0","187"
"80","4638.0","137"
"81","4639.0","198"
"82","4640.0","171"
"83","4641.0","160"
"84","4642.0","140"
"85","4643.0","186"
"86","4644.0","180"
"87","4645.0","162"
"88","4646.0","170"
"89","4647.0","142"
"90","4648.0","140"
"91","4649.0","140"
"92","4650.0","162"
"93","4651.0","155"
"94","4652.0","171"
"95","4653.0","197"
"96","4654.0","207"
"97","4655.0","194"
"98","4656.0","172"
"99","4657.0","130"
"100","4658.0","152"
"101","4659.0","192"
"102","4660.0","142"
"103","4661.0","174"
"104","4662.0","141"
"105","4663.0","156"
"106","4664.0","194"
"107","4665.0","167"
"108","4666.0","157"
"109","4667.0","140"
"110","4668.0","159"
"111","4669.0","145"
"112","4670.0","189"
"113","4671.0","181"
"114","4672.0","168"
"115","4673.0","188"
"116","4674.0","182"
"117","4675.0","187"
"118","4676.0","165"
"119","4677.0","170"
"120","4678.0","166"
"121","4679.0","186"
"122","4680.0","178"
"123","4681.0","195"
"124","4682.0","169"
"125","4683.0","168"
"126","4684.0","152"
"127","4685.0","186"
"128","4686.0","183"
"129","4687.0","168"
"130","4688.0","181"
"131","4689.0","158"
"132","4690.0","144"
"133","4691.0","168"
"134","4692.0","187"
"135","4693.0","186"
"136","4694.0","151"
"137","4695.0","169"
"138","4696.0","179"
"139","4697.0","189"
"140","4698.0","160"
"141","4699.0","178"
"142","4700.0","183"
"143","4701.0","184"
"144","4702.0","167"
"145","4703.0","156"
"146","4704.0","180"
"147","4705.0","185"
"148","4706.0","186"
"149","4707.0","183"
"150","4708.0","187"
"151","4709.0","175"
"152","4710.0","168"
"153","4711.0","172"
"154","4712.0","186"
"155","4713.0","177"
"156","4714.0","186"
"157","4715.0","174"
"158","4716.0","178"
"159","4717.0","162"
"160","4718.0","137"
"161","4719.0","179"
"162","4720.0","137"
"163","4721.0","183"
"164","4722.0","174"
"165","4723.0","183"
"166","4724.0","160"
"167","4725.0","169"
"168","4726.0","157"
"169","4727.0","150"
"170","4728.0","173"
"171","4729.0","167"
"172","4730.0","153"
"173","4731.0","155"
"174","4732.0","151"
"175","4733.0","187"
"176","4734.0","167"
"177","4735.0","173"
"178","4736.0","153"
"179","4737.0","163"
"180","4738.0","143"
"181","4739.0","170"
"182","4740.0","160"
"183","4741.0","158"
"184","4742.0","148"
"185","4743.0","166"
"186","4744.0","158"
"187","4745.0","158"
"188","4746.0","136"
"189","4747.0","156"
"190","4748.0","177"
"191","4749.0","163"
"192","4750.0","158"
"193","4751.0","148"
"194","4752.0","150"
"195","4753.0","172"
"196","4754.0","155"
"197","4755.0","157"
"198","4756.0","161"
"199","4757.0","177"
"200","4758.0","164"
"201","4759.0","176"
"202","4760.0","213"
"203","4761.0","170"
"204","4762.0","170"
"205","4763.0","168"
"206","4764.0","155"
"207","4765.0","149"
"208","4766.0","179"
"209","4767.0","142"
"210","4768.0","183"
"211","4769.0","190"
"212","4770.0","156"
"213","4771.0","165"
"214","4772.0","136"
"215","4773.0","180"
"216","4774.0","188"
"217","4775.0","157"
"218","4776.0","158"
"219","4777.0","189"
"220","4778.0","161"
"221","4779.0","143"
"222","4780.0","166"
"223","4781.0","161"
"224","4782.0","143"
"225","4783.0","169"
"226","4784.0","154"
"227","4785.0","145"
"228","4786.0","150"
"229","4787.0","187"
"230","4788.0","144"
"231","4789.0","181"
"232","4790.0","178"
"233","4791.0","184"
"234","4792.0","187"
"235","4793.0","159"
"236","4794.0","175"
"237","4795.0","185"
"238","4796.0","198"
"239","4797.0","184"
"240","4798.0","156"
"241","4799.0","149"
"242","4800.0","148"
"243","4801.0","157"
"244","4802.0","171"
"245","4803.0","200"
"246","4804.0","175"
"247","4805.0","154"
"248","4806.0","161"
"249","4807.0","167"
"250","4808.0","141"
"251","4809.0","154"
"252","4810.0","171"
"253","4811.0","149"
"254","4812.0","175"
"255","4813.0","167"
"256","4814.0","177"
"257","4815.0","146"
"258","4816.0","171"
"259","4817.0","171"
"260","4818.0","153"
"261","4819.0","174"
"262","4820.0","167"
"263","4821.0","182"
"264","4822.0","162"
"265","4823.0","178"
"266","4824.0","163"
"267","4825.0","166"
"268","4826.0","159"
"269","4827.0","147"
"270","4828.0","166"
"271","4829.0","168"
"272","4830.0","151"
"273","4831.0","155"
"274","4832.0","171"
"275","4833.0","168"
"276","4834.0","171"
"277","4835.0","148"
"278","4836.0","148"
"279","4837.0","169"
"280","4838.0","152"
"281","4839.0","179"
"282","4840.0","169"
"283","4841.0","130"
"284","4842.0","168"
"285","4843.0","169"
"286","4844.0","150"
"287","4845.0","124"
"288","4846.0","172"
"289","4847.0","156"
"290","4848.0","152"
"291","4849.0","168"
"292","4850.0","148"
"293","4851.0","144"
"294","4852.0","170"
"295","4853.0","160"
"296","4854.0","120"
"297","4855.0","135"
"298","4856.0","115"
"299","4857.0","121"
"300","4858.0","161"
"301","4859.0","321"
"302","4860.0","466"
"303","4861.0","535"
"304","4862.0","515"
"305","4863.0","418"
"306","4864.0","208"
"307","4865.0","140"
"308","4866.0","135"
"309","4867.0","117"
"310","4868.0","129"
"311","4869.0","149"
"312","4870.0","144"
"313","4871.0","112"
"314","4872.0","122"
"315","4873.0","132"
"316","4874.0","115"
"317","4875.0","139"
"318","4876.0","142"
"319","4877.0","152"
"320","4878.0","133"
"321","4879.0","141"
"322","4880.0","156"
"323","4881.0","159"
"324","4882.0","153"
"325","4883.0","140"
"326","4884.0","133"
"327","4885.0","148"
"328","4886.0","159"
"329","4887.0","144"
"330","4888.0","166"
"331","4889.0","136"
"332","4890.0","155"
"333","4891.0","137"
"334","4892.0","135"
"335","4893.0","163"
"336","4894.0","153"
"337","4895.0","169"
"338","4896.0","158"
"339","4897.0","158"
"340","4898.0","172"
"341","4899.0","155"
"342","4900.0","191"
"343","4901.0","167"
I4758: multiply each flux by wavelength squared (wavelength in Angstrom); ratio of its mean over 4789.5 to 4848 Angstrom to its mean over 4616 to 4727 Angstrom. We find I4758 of 1.02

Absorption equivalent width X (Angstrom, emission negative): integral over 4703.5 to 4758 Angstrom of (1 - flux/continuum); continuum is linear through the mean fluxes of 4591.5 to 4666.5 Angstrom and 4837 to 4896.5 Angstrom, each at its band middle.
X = 2.0 Angstrom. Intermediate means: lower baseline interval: 172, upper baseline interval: 173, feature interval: 166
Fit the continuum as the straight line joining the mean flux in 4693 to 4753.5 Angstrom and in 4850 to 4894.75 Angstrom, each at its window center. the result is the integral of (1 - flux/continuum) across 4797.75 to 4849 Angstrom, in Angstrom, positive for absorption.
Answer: 3.60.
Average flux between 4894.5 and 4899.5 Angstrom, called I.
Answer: 162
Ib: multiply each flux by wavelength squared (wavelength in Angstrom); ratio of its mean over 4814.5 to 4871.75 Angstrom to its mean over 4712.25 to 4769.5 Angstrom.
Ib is 1.1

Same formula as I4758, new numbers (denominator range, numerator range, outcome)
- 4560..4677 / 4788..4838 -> 1.06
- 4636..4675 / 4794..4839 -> 1.06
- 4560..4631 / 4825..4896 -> 1.11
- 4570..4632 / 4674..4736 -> 1.04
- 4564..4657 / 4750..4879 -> 1.09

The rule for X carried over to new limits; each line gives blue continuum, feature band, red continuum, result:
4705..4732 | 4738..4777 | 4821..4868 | 2.43 Angstrom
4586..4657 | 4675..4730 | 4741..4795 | -1.48 Angstrom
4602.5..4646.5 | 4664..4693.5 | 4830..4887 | 0.69 Angstrom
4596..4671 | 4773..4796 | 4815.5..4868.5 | 1.66 Angstrom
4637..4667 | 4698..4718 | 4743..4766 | -1.40 Angstrom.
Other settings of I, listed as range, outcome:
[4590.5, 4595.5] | 157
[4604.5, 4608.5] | 188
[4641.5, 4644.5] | 169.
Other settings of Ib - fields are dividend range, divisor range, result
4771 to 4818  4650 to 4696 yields 1.02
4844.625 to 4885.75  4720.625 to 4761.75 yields 1.16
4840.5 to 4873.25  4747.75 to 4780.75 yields 1.20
